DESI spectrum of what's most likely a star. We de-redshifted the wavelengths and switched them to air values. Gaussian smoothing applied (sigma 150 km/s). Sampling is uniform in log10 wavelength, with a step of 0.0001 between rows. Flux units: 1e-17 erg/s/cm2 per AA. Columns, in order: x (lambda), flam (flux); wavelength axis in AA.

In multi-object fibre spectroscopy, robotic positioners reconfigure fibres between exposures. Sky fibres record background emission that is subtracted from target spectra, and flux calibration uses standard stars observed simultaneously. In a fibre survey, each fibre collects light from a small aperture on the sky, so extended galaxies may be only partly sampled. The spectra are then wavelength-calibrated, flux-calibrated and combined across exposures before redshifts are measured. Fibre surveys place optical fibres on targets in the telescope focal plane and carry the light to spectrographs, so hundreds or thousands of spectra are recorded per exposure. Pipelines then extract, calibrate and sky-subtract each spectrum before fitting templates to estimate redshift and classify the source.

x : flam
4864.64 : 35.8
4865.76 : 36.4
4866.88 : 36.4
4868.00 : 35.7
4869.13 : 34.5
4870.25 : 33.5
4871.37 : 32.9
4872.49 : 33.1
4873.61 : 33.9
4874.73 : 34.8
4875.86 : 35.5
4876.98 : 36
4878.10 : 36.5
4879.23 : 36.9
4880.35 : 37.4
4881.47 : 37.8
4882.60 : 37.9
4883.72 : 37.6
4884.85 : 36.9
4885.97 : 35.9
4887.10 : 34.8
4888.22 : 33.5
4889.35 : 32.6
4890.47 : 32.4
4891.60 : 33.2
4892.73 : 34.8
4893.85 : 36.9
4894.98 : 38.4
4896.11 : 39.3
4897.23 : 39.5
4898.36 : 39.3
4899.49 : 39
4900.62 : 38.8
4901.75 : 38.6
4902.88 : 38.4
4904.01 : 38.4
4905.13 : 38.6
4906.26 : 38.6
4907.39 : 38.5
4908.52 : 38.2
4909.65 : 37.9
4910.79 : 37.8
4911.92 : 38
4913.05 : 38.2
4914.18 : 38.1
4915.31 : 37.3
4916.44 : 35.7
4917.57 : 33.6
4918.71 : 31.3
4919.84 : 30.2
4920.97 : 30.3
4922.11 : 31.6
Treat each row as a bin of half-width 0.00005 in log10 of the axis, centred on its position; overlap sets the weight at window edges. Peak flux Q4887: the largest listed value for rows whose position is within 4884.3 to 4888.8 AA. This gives 36.9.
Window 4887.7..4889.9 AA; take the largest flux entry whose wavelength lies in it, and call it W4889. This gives 33.5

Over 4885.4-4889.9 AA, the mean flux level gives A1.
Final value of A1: 34.2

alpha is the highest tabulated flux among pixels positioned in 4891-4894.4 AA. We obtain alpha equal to 36.9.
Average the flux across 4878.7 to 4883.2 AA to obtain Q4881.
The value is 37.6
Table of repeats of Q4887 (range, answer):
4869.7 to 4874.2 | 33.9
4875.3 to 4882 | 37.8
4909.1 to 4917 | 38.2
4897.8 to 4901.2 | 39.3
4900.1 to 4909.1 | 38.8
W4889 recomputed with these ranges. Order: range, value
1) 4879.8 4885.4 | 37.9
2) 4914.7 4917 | 37.3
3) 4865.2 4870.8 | 36.4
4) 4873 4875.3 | 34.8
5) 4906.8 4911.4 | 38.5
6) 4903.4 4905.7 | 38.6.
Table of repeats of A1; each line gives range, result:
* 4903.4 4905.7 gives 38.6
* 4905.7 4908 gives 38.5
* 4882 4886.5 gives 37.1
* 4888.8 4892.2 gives 32.7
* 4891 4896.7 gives 36.5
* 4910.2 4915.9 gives 37.9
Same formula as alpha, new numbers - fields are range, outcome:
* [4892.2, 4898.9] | 39.5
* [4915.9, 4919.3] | 35.7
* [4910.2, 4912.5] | 38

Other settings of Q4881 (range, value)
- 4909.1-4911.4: 37.7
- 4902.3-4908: 38.5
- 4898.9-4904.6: 38.7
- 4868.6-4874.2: 33.6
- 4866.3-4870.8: 35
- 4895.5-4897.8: 39.4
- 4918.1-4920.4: 30.7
